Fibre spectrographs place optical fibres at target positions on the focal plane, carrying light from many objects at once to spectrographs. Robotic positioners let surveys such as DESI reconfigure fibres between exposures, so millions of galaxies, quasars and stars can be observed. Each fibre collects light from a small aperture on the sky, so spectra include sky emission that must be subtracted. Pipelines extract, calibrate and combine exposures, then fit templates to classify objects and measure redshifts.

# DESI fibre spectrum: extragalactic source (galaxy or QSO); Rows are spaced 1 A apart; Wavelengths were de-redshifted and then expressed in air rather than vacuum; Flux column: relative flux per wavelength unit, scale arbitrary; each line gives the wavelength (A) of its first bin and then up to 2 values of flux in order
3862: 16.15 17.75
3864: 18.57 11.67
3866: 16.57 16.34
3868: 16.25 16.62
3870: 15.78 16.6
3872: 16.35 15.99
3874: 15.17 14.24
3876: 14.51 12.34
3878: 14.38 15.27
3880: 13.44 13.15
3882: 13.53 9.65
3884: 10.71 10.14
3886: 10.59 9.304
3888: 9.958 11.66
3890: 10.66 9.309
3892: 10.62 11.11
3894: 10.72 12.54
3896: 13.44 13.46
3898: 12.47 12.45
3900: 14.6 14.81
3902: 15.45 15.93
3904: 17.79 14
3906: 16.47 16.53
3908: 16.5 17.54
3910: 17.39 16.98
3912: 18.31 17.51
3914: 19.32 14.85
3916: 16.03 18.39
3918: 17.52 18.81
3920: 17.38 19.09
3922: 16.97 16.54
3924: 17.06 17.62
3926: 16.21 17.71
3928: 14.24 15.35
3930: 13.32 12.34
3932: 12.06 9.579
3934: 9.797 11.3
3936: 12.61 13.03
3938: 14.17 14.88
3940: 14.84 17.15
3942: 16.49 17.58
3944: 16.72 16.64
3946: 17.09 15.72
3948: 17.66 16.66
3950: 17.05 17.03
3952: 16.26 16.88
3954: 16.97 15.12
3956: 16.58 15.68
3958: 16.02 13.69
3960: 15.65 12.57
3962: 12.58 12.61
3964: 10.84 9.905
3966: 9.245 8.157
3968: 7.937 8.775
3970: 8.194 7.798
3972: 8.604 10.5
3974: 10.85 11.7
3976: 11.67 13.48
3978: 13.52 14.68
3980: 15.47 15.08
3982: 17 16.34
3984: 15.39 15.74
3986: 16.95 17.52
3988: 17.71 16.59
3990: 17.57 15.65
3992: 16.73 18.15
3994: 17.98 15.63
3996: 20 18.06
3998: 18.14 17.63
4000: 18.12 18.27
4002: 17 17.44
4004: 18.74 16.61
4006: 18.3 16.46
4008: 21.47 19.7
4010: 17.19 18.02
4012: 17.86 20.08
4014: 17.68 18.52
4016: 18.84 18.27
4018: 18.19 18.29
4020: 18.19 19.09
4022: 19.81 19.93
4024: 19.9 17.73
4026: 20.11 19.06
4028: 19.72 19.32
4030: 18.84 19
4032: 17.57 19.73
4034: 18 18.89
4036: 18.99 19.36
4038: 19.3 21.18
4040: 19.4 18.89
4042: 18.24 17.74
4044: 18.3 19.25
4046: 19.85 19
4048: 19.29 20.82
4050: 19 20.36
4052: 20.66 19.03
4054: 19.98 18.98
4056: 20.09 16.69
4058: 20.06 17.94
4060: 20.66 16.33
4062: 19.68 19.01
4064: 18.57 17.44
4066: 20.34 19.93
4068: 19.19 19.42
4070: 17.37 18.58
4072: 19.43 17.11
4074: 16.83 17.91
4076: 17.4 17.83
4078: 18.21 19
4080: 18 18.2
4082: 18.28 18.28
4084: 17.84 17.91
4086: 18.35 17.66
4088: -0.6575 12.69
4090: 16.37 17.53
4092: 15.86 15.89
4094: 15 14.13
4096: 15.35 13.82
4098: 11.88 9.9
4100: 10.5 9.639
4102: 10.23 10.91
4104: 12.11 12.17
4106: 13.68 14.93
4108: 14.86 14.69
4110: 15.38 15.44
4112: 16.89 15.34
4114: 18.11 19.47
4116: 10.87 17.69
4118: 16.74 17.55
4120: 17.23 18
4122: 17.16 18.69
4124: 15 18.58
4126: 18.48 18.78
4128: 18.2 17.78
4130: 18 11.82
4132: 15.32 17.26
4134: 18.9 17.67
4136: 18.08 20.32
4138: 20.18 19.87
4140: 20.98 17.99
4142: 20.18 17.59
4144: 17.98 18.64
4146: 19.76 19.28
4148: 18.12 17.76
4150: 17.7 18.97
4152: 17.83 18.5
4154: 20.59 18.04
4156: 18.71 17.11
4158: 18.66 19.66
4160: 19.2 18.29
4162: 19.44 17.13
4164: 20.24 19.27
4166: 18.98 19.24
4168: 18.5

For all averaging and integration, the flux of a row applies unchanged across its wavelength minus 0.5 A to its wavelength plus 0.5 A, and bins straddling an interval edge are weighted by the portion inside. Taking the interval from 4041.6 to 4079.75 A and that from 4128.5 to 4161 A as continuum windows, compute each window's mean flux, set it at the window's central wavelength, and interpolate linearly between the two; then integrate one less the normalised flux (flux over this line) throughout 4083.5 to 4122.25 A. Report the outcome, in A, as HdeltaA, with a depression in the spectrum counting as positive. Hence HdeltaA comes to 8.4 A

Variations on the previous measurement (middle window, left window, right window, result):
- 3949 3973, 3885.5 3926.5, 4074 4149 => 3.9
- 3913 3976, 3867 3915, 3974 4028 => 5.0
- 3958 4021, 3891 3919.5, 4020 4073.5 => 7.8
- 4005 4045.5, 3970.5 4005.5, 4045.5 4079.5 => -3.7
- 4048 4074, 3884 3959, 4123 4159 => -3.0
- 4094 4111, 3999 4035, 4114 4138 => 4.6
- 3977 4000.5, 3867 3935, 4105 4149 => -1.6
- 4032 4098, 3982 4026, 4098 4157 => -2.3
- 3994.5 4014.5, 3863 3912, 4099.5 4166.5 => -3.4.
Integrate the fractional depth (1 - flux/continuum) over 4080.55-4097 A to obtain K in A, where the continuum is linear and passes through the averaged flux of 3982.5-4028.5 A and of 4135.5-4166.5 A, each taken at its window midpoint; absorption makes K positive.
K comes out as 2.7 A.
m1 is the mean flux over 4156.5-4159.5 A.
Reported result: 18.5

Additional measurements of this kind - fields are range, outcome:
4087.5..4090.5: 9.47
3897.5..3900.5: 13.2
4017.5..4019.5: 18.2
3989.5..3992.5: 16.7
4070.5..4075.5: 18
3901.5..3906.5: 15.9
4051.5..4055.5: 19.7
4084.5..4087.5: 18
